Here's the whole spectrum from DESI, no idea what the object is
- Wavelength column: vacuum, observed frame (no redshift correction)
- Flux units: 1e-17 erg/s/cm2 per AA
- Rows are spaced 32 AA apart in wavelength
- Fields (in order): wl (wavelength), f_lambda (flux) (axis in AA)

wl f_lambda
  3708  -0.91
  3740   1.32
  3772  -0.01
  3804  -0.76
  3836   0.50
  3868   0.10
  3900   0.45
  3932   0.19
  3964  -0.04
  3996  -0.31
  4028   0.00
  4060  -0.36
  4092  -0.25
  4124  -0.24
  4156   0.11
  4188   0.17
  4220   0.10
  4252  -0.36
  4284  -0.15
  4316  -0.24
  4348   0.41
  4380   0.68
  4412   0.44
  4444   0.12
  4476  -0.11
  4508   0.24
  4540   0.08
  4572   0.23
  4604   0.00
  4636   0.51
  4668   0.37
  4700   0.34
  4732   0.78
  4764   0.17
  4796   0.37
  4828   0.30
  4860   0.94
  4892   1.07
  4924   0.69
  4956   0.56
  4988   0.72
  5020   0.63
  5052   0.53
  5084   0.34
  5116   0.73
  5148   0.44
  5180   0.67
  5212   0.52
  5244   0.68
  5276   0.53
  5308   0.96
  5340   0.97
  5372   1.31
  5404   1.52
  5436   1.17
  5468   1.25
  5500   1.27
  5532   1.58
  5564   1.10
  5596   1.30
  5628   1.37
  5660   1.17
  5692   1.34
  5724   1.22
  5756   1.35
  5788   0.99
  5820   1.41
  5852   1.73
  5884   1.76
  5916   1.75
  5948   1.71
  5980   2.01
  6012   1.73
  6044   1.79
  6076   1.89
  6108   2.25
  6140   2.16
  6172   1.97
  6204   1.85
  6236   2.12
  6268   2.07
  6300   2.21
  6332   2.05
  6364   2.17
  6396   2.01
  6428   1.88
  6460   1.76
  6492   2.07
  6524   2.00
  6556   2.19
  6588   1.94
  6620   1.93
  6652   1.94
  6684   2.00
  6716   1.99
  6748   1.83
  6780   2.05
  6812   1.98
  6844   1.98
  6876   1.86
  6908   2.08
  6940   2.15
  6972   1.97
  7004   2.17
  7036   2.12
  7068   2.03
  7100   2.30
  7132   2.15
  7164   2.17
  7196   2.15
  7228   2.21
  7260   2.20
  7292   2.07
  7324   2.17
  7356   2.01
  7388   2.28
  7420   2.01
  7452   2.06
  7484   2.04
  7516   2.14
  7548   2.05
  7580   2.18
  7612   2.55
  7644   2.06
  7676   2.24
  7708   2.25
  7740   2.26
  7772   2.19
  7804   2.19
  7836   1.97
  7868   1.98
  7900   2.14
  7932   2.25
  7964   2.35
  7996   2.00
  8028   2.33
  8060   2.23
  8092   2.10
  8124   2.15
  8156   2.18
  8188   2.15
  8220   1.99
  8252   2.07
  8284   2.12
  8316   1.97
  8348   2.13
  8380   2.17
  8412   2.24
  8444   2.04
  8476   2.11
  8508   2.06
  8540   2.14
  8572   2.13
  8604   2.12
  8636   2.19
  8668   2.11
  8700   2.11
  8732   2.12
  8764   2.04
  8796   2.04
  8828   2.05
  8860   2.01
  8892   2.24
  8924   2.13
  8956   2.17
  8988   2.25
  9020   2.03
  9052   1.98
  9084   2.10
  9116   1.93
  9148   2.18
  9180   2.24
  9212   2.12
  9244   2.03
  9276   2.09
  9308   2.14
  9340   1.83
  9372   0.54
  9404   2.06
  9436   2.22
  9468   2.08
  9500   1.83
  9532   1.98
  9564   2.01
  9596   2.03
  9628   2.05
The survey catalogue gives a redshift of 0.327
